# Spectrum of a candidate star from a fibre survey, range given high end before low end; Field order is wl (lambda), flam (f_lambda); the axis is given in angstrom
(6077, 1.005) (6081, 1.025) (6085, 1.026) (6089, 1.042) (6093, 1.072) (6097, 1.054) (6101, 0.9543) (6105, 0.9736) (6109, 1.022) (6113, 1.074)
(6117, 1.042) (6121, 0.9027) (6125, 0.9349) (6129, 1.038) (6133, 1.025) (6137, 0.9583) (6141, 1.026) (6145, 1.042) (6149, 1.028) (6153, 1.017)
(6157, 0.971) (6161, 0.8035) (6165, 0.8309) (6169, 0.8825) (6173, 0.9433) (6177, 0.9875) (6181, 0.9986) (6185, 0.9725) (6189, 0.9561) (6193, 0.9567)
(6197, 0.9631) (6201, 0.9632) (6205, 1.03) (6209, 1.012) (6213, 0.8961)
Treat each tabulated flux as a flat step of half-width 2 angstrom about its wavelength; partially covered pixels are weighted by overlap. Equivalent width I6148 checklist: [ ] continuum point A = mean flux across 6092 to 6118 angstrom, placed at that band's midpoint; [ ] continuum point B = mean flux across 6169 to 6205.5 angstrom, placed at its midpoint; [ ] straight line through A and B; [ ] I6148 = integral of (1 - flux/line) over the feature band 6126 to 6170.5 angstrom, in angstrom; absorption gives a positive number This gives 1.3 angstrom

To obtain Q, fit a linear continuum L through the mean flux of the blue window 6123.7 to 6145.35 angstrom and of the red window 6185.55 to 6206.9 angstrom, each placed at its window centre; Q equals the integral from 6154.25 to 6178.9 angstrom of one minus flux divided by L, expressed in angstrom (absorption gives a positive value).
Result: 2.03 angstrom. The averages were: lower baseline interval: 1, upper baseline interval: 0.973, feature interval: 0.906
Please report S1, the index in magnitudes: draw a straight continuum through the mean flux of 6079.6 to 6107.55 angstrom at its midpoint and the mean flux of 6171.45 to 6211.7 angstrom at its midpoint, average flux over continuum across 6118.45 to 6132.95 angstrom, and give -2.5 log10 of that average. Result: 0.04 mag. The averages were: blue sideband 1.02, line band 0.971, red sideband 0.977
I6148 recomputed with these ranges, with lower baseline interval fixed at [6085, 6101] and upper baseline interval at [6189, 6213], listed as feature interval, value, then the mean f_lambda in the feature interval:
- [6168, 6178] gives 0.54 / 0.938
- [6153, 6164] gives 1.04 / 0.906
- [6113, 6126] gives 0.57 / 0.979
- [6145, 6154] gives -0.19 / 1.03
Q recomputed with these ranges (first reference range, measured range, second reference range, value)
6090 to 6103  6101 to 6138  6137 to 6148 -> 1.02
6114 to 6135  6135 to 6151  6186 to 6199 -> -0.49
